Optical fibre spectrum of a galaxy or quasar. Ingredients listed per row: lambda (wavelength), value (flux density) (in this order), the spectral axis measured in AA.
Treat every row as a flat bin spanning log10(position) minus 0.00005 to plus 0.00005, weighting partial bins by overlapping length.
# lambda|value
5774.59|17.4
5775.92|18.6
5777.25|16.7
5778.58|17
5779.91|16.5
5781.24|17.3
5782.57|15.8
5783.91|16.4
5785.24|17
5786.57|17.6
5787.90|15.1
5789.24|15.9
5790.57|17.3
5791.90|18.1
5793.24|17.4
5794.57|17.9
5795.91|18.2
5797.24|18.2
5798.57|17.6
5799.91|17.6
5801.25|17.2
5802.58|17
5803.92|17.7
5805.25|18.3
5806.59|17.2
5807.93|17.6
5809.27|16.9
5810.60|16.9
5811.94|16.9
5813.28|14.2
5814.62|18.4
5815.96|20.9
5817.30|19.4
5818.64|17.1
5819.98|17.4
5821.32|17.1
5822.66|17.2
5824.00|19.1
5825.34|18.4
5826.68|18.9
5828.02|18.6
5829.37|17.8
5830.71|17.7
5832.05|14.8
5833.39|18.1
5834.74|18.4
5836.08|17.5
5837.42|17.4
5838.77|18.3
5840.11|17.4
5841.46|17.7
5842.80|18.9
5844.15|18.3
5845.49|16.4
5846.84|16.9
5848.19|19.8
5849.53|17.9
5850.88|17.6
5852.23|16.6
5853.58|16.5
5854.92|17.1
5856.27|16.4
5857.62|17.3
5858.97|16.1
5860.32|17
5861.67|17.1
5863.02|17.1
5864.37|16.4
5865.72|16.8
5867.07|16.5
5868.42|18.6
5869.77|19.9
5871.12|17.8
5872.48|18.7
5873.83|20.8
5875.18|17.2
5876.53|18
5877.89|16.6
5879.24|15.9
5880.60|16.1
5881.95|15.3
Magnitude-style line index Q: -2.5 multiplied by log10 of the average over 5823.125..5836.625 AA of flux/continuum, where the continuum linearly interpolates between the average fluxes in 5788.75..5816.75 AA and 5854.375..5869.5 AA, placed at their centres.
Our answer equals -0.04 mag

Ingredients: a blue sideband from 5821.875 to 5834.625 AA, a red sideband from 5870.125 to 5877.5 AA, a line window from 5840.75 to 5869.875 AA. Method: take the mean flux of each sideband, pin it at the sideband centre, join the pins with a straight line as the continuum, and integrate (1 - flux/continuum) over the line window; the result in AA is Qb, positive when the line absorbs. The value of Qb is 1.39 AA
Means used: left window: 17.9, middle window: 17.4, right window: 18.5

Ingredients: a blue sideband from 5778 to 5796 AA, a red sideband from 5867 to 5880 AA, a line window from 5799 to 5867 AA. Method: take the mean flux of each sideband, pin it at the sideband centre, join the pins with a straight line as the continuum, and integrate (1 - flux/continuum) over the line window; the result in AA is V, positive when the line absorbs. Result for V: 0.1 AA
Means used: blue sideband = 16.9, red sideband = 18.1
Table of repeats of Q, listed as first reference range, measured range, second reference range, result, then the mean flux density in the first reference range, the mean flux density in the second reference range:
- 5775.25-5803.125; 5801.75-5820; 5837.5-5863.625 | -0.02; 17.2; 17.4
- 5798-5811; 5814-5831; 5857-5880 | -0.05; 17.4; 17.5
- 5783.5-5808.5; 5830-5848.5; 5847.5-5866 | -0.03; 17.3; 17.1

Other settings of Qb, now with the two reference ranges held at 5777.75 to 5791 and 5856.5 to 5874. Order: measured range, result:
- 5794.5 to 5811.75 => -0.74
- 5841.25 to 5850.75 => -0.35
